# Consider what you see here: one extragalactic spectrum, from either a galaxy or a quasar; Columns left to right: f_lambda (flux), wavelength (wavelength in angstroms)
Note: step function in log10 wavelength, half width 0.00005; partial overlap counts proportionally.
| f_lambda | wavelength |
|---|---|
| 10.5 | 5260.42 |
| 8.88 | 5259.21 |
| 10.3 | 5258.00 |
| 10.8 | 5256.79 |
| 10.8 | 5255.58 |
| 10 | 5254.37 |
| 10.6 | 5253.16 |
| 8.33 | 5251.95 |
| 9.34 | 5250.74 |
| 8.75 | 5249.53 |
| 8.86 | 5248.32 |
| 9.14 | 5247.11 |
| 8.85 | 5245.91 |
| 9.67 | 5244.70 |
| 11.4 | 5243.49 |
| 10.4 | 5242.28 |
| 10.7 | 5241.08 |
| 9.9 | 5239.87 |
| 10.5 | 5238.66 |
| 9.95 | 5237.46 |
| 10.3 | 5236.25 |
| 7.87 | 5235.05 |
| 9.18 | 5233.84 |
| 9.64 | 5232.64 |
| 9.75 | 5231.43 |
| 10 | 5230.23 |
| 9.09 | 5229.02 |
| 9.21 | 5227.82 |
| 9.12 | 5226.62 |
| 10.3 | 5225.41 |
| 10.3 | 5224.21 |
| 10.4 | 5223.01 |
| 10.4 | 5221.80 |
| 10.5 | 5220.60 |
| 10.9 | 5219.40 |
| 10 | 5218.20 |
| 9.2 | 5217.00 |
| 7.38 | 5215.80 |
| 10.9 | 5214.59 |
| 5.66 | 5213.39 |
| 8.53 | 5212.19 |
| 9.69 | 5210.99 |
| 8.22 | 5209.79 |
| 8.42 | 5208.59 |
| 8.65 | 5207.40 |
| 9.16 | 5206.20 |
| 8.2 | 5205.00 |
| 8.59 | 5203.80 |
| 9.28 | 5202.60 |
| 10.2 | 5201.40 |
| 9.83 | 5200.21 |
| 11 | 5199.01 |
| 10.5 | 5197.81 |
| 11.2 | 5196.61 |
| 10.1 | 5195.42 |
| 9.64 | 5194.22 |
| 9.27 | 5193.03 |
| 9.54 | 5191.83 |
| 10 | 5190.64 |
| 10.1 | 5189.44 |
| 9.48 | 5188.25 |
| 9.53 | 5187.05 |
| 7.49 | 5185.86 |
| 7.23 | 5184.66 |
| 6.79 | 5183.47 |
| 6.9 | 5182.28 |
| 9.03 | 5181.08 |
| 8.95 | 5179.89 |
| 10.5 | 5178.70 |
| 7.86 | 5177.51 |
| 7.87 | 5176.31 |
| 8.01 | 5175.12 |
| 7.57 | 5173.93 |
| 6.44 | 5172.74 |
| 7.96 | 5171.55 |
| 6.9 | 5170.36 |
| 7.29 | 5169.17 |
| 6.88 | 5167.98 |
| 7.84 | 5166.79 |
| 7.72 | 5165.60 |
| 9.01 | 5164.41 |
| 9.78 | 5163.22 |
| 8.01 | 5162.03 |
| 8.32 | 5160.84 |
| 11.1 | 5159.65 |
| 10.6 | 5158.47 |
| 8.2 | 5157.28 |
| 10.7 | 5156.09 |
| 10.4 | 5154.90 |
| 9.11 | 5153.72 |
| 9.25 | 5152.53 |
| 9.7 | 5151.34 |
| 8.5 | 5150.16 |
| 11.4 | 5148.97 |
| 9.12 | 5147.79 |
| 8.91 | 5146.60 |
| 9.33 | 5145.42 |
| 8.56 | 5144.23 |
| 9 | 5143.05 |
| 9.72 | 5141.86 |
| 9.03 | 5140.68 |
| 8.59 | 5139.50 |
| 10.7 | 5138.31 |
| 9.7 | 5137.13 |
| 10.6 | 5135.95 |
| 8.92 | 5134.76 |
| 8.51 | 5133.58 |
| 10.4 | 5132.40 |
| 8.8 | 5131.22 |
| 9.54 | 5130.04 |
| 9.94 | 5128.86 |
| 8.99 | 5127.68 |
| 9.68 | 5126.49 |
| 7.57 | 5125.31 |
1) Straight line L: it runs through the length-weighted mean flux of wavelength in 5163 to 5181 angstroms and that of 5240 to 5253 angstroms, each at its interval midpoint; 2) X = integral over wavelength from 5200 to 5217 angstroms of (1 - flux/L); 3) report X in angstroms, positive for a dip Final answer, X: 0.1 angstroms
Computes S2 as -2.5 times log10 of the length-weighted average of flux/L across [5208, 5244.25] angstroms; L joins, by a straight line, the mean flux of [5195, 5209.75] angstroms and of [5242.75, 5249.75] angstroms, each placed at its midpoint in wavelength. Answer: -0.01 mag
